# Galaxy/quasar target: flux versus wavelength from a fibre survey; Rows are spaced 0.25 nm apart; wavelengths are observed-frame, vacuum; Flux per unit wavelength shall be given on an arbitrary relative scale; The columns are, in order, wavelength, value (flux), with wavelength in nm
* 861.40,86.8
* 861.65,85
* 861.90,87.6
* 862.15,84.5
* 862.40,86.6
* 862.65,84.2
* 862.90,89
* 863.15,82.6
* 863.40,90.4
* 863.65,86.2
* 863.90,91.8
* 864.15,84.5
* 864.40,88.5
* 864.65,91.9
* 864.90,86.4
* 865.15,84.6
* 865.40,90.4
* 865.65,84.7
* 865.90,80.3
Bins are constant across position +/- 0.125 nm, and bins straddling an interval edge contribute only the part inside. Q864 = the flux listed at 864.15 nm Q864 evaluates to 84.5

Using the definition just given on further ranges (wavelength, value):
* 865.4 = 90.4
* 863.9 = 91.8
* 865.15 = 84.6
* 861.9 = 87.6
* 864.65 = 91.9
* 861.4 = 86.8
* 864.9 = 86.4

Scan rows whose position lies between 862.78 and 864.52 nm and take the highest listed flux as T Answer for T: 91.8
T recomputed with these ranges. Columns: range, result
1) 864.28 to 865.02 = 91.9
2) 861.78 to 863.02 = 89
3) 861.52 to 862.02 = 87.6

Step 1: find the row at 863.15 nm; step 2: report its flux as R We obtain 82.6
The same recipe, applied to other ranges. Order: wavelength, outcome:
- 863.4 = 90.4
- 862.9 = 89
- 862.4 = 86.6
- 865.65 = 84.7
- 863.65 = 86.2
